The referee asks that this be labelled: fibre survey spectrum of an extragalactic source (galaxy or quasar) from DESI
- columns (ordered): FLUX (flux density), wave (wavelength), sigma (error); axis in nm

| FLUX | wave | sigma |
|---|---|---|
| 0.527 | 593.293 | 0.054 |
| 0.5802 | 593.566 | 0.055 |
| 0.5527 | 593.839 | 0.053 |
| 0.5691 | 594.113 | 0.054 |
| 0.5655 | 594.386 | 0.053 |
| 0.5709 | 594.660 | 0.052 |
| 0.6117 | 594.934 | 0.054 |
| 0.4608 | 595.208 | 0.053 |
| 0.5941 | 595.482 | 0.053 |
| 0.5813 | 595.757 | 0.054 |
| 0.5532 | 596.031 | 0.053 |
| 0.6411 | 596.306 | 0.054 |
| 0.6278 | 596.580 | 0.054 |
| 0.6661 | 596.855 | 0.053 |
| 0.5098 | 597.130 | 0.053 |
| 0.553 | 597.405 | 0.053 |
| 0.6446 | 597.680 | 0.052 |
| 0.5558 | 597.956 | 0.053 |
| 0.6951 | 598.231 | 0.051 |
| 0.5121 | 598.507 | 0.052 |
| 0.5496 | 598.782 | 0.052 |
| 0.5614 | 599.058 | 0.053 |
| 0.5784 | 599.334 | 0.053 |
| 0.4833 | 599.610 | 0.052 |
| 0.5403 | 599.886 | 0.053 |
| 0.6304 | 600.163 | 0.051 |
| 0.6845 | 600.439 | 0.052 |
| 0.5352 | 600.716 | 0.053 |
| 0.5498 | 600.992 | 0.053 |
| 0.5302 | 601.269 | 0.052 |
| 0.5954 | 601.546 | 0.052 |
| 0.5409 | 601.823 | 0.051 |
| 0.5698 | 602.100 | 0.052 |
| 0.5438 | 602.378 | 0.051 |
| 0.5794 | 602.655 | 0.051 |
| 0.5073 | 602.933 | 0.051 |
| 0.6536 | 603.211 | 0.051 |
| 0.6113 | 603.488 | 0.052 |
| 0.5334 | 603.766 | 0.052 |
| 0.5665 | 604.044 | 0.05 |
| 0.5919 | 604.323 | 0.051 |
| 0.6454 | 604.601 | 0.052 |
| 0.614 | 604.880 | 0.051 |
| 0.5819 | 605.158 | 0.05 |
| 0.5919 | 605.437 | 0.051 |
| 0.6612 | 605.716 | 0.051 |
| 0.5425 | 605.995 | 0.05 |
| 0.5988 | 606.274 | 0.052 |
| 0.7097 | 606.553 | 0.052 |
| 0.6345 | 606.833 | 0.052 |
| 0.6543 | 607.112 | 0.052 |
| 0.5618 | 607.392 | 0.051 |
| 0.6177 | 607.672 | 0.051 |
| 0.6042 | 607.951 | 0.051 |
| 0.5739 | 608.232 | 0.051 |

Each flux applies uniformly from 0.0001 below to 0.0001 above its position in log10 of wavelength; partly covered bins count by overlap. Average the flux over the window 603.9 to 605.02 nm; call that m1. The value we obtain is 0.604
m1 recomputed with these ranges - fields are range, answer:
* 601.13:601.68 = 0.562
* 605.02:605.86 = 0.611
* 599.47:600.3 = 0.551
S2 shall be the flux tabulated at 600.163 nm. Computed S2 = 0.6304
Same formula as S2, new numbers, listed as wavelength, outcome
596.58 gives 0.6278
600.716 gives 0.5352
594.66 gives 0.5709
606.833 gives 0.6345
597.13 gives 0.5098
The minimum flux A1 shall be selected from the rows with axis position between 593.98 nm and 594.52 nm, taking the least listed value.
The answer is 0.5655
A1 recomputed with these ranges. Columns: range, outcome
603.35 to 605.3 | 0.5334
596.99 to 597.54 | 0.5098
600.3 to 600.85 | 0.5352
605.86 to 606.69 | 0.5425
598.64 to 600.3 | 0.4833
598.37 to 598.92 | 0.5121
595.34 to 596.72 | 0.5532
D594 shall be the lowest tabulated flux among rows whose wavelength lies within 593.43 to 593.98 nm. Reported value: 0.5527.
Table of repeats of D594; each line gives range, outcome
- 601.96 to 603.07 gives 0.5073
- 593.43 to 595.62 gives 0.4608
